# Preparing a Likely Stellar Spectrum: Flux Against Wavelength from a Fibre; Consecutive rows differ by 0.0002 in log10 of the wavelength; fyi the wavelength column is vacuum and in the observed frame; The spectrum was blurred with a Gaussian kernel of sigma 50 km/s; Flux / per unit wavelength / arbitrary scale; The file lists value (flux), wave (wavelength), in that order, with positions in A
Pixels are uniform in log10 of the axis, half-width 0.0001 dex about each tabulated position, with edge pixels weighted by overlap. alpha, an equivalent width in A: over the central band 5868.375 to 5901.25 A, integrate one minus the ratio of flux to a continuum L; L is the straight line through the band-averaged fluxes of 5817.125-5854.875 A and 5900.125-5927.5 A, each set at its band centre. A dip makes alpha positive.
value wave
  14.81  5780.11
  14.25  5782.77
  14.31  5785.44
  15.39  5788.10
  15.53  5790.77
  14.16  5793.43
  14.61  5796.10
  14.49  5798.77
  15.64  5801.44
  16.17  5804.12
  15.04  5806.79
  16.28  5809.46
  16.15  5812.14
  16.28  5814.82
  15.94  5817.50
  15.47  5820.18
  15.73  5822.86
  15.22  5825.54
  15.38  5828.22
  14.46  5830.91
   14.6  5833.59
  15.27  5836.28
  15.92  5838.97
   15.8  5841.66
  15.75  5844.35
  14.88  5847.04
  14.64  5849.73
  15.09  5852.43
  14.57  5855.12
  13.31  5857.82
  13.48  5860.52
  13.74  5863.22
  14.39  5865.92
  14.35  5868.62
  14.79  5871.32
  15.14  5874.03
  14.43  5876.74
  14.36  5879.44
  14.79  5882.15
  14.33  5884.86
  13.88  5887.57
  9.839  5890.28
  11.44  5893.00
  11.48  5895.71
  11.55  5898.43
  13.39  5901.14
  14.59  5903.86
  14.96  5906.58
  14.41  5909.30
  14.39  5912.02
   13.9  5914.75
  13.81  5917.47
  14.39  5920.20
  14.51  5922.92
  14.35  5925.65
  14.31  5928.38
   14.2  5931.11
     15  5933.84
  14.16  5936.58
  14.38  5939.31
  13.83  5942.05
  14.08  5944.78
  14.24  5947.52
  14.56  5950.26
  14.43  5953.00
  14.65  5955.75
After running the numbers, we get 3.0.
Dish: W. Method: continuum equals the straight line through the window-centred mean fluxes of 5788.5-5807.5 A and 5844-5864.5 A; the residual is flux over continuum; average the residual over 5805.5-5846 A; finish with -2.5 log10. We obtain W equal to -0.06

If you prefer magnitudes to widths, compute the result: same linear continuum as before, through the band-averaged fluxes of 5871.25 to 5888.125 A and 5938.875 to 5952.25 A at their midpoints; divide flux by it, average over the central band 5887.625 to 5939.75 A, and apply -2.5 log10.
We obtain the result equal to 0.06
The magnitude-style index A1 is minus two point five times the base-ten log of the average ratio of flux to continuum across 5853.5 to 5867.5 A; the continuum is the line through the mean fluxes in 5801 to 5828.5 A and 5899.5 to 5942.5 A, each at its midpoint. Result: 0.09 mag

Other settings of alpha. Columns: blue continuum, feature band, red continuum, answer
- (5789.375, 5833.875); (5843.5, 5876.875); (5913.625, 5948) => 1.0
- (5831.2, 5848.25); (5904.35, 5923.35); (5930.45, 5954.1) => 0.3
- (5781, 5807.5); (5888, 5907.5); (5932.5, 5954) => 2.7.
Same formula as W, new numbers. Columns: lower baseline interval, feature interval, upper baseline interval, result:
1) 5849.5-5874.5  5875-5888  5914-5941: -0.008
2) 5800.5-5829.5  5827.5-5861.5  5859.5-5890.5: 0.007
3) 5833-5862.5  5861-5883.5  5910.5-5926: 0.012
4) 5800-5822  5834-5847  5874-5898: -0.053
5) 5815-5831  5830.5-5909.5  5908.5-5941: 0.064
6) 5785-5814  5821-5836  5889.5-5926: -0.023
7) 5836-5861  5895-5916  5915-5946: 0.063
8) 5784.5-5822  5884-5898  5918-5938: 0.214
